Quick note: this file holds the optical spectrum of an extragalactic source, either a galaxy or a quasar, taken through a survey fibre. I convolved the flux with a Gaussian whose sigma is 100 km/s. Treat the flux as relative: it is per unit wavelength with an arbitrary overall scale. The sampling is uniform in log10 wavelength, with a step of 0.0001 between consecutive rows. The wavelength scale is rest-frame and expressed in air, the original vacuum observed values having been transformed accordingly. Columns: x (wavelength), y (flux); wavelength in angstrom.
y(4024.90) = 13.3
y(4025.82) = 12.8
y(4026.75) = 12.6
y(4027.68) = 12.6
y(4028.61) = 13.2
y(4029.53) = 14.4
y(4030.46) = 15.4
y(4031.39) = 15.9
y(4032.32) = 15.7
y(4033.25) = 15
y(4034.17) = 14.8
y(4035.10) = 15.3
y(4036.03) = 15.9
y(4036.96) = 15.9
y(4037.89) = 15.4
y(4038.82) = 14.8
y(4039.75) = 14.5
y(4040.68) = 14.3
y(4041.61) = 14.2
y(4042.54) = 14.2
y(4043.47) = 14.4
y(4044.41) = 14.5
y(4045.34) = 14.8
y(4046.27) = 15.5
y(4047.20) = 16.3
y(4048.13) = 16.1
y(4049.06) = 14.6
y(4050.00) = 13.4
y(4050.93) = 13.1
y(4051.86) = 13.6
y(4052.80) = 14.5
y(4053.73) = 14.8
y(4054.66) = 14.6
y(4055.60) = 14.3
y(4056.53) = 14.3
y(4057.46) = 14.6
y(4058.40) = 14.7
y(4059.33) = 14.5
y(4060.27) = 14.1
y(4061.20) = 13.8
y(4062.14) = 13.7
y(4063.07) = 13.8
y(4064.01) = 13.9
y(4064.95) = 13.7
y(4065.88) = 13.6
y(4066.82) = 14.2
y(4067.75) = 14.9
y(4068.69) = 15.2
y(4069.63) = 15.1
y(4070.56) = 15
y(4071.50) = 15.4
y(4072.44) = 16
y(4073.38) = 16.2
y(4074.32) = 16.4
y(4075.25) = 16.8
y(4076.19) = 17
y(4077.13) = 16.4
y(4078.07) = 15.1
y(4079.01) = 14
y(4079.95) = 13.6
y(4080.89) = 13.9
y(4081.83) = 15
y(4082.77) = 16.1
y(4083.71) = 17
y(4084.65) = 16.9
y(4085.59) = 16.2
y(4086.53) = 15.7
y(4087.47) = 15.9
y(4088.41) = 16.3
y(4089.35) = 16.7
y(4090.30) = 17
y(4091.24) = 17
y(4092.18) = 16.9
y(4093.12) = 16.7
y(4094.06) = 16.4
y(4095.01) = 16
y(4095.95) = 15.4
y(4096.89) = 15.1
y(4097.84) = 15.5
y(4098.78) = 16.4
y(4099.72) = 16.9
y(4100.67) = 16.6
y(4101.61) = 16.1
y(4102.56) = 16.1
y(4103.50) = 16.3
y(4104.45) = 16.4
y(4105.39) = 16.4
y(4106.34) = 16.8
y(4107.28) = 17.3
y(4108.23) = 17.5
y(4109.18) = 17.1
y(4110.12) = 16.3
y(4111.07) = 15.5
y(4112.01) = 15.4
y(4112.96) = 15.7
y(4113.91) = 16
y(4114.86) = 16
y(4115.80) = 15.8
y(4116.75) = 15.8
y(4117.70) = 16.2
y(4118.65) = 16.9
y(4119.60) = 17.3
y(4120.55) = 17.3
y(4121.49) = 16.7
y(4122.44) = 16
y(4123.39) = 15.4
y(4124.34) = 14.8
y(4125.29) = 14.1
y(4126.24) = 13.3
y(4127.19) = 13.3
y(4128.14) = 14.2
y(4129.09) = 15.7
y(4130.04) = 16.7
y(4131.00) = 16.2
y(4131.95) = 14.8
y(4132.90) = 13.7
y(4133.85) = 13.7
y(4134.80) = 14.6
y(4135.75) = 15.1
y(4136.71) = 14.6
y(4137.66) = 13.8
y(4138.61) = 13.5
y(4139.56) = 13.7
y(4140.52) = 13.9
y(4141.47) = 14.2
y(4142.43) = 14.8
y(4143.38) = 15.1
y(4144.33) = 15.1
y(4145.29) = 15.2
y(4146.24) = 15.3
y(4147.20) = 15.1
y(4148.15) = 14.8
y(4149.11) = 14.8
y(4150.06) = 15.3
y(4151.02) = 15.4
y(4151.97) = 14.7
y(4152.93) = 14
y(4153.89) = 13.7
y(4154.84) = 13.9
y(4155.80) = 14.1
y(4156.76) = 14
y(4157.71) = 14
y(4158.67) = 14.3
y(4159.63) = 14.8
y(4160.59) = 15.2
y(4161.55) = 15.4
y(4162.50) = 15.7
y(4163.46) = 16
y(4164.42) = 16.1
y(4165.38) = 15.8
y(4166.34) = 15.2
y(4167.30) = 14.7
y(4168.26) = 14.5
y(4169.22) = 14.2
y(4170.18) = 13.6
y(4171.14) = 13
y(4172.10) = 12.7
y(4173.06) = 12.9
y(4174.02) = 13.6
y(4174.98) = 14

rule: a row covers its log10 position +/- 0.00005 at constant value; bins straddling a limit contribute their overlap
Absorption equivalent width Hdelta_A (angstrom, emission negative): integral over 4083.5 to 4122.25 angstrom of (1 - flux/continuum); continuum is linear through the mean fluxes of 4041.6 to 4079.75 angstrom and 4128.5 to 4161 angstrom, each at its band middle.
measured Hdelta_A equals -4.4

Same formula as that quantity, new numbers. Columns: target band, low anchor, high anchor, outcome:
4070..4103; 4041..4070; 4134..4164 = -3.4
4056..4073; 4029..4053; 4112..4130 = 0.7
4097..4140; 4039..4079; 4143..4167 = -2.2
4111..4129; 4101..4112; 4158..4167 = 0.7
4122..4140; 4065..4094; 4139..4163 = 0.4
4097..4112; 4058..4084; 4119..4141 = -1.5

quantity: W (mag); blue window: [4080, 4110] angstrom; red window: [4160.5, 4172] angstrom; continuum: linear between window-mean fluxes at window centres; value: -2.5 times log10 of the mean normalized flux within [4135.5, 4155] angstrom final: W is 0.05 mag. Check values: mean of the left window 16.3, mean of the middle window 14.6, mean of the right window 14.9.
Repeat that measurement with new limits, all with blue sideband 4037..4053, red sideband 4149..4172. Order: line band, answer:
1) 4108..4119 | -0.11 mag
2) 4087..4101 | -0.12 mag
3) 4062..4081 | -0.03 mag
